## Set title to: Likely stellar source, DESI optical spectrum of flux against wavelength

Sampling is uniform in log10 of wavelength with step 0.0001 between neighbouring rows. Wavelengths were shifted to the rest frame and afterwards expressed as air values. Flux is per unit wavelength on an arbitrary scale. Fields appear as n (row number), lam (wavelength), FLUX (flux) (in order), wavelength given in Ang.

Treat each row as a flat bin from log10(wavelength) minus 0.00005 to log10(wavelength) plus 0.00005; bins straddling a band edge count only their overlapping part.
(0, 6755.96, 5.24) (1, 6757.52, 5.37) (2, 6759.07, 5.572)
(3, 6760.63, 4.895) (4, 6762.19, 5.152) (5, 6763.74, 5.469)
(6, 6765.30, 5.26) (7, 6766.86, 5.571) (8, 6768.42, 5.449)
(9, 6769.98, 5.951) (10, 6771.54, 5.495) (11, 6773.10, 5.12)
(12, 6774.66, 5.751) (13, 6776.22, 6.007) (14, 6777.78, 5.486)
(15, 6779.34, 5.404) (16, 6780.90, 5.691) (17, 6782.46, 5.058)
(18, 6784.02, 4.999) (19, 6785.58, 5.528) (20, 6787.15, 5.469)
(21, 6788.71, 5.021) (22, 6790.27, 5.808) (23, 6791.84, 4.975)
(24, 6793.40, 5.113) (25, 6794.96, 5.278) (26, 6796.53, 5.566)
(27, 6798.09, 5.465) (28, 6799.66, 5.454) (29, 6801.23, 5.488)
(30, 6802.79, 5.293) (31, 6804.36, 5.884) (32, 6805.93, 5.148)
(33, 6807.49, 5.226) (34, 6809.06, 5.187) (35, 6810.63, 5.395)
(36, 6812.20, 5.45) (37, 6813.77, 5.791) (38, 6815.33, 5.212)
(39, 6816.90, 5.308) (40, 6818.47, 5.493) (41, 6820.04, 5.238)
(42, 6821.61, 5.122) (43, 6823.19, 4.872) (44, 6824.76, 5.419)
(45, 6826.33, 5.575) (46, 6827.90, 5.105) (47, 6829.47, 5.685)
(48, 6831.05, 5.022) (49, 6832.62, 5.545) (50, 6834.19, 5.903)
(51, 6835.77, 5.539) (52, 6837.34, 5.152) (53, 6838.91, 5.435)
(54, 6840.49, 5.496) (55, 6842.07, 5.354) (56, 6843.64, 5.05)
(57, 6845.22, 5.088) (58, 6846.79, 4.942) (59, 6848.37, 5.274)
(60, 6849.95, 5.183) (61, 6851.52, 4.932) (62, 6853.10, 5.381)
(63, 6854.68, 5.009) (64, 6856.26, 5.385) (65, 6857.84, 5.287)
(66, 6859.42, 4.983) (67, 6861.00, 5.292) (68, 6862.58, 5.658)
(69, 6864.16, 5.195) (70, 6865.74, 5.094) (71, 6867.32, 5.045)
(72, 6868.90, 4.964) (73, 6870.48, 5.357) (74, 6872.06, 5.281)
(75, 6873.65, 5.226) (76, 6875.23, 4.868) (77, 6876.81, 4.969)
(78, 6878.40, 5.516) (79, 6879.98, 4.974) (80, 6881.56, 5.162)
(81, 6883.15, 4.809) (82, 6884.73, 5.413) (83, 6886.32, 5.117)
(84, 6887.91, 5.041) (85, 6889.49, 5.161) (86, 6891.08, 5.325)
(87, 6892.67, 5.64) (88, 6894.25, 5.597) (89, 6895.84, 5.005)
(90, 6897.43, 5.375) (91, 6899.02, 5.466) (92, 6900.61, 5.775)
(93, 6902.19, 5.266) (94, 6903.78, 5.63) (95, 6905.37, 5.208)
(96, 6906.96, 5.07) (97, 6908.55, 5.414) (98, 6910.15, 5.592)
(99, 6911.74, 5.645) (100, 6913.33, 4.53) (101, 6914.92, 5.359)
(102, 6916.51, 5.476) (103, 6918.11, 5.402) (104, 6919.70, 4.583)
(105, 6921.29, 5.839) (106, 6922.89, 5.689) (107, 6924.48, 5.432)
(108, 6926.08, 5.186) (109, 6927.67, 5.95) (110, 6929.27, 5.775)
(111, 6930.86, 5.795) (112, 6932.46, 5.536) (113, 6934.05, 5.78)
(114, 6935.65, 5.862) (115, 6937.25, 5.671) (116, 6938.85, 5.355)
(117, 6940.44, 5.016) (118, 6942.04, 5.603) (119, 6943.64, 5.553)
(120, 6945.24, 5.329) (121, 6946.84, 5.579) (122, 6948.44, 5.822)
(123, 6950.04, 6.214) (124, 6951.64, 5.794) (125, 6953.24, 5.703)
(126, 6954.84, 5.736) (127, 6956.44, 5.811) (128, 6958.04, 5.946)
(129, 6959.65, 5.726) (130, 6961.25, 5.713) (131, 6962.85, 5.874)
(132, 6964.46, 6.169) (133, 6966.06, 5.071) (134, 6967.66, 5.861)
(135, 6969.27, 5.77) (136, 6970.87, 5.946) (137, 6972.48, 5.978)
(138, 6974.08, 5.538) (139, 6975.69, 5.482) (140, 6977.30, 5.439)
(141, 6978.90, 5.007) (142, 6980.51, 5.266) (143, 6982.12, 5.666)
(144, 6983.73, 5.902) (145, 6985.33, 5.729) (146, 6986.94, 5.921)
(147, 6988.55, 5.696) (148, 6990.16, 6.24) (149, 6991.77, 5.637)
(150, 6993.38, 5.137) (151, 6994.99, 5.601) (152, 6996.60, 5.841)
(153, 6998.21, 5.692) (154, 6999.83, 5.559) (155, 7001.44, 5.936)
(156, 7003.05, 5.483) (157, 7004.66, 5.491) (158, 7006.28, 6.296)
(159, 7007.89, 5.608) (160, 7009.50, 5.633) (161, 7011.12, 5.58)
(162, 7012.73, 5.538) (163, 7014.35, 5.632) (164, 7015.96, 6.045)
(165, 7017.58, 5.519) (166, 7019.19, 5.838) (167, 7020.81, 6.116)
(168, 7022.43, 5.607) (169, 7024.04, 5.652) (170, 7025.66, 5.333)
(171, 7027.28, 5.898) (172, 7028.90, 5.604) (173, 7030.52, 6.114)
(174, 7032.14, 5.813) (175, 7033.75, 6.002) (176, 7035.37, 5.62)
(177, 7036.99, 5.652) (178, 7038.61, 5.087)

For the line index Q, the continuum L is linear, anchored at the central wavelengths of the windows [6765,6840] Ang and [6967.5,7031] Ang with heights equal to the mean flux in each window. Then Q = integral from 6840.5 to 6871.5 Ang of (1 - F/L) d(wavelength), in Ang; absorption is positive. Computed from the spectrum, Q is 1.65 Ang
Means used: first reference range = 5.41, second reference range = 5.69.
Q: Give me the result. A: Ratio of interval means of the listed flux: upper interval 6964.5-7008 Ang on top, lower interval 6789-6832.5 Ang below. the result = 1.1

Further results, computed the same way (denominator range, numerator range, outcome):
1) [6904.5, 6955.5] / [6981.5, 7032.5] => 1.04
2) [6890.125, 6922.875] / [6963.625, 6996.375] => 1.05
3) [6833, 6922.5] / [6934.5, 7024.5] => 1.08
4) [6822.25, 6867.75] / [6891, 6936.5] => 1.04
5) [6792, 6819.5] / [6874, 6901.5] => 0.97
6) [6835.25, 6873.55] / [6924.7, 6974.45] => 1.09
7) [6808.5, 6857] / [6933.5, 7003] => 1.07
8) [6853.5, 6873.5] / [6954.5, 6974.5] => 1.11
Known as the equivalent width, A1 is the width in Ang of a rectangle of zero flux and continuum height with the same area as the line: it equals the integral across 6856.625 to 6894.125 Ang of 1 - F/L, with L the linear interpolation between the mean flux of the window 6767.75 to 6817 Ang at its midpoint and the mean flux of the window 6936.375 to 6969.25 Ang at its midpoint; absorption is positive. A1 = 2.4 Ang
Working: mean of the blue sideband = 5.42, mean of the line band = 5.2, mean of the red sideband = 5.68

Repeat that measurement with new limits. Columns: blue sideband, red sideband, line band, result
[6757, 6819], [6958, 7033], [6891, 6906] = 0.3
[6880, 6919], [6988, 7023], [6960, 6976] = -0.5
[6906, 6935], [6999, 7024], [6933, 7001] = -1.0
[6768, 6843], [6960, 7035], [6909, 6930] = 0.6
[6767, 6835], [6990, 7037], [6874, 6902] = 1.5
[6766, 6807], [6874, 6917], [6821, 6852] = 0.4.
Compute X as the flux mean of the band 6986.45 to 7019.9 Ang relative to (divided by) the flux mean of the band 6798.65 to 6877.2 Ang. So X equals 1.1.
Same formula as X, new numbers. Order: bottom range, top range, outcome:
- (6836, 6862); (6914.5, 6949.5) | 1.06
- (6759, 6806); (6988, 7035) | 1.06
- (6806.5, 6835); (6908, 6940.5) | 1.02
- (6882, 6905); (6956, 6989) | 1.07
